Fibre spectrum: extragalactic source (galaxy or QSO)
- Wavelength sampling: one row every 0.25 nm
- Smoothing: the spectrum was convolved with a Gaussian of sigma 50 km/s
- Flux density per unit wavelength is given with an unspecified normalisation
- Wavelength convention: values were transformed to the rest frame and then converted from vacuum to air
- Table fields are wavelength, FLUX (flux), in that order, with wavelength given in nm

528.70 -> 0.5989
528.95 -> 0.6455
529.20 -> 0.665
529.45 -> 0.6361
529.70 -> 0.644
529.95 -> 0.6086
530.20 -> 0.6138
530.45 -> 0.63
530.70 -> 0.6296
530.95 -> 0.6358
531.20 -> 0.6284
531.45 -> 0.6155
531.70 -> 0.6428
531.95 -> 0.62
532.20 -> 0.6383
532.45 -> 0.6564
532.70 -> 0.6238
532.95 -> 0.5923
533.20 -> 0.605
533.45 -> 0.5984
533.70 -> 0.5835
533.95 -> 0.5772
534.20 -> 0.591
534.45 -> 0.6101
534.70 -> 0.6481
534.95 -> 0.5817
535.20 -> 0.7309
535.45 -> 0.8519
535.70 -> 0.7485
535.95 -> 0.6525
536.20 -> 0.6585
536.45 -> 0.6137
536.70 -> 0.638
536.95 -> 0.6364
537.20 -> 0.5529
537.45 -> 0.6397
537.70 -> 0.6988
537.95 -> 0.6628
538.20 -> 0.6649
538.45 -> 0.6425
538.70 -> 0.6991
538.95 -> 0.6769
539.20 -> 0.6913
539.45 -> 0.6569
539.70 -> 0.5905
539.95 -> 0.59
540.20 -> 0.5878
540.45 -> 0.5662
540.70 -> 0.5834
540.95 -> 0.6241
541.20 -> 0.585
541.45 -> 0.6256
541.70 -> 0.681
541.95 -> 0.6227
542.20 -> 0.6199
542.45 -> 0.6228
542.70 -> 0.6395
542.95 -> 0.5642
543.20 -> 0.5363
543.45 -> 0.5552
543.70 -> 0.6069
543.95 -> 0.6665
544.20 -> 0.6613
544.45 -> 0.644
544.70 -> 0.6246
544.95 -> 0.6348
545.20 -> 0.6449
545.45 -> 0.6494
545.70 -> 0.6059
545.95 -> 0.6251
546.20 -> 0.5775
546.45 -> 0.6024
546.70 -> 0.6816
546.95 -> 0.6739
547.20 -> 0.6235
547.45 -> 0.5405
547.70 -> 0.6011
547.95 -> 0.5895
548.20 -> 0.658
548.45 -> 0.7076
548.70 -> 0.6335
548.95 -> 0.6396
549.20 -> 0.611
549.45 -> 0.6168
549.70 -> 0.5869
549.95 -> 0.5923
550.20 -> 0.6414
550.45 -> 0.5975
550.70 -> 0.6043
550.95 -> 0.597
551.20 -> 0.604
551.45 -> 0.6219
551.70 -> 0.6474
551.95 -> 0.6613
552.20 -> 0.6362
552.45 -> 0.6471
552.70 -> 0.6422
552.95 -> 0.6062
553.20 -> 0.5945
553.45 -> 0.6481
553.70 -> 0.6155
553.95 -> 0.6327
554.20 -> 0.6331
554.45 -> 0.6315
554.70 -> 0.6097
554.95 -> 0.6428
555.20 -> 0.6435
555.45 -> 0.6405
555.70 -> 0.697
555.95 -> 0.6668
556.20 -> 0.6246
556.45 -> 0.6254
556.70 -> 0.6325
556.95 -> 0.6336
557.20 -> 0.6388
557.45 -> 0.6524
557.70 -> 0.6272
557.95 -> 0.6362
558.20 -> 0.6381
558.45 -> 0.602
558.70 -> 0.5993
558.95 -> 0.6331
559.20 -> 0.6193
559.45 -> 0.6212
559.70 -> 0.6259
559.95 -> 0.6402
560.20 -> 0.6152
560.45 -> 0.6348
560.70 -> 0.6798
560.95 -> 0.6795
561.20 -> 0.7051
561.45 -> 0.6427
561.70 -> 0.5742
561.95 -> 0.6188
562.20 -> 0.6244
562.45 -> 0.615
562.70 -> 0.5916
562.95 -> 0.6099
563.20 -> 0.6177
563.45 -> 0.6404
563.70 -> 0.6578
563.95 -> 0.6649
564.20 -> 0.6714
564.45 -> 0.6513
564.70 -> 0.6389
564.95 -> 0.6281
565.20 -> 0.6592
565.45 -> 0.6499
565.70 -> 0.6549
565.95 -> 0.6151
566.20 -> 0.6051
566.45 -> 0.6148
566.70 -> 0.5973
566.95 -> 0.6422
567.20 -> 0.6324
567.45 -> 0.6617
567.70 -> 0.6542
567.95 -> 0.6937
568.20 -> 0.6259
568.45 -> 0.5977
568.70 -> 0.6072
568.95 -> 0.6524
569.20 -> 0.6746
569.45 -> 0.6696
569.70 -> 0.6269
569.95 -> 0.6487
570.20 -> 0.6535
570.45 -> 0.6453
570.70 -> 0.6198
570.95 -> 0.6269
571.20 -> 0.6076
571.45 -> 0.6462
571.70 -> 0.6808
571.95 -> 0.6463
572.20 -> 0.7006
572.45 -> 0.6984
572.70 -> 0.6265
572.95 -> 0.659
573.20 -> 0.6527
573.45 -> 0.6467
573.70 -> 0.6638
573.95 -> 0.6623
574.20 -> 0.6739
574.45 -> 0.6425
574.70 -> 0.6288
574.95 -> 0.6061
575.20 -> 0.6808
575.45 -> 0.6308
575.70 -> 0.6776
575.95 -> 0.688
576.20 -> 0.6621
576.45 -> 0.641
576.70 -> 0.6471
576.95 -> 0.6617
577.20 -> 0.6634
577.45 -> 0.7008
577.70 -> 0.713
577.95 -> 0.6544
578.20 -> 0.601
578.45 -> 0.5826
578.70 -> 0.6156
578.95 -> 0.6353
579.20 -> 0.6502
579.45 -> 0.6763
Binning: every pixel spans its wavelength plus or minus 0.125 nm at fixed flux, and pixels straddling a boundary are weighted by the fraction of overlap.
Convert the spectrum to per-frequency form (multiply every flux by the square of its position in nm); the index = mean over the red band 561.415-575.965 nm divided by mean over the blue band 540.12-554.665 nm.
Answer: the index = 1.12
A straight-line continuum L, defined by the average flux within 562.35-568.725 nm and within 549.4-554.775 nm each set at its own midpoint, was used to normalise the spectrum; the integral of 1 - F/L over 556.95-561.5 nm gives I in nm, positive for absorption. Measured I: -0.07 nm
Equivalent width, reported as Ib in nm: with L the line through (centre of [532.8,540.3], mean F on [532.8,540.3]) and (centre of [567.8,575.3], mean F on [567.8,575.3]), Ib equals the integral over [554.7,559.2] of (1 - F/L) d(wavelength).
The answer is 0.071 nm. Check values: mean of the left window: 0.643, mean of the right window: 0.649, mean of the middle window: 0.636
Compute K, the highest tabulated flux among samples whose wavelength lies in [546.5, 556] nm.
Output 0.7076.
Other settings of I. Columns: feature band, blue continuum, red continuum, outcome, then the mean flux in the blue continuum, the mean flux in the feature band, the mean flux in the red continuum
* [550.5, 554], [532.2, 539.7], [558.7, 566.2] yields 0.08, 0.647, 0.625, 0.636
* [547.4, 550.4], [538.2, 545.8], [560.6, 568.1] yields 0.04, 0.624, 0.62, 0.64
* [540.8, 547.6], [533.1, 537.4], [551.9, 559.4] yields 0.19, 0.64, 0.62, 0.633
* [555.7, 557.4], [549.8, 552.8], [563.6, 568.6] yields -0.03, 0.624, 0.642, 0.641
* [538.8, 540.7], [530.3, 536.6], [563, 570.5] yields 0.05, 0.638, 0.621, 0.641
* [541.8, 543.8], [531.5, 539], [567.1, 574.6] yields 0.15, 0.644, 0.597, 0.65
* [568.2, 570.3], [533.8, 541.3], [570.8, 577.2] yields 0.04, 0.642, 0.64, 0.654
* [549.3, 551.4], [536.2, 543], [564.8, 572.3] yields 0.09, 0.63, 0.606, 0.641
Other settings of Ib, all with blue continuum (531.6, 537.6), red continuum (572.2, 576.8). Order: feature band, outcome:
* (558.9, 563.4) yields 0.13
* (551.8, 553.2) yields 0.02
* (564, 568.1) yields 0.06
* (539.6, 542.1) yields 0.13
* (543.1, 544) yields 0.08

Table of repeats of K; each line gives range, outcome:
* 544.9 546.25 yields 0.6494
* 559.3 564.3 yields 0.7051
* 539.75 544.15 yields 0.681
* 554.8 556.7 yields 0.697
